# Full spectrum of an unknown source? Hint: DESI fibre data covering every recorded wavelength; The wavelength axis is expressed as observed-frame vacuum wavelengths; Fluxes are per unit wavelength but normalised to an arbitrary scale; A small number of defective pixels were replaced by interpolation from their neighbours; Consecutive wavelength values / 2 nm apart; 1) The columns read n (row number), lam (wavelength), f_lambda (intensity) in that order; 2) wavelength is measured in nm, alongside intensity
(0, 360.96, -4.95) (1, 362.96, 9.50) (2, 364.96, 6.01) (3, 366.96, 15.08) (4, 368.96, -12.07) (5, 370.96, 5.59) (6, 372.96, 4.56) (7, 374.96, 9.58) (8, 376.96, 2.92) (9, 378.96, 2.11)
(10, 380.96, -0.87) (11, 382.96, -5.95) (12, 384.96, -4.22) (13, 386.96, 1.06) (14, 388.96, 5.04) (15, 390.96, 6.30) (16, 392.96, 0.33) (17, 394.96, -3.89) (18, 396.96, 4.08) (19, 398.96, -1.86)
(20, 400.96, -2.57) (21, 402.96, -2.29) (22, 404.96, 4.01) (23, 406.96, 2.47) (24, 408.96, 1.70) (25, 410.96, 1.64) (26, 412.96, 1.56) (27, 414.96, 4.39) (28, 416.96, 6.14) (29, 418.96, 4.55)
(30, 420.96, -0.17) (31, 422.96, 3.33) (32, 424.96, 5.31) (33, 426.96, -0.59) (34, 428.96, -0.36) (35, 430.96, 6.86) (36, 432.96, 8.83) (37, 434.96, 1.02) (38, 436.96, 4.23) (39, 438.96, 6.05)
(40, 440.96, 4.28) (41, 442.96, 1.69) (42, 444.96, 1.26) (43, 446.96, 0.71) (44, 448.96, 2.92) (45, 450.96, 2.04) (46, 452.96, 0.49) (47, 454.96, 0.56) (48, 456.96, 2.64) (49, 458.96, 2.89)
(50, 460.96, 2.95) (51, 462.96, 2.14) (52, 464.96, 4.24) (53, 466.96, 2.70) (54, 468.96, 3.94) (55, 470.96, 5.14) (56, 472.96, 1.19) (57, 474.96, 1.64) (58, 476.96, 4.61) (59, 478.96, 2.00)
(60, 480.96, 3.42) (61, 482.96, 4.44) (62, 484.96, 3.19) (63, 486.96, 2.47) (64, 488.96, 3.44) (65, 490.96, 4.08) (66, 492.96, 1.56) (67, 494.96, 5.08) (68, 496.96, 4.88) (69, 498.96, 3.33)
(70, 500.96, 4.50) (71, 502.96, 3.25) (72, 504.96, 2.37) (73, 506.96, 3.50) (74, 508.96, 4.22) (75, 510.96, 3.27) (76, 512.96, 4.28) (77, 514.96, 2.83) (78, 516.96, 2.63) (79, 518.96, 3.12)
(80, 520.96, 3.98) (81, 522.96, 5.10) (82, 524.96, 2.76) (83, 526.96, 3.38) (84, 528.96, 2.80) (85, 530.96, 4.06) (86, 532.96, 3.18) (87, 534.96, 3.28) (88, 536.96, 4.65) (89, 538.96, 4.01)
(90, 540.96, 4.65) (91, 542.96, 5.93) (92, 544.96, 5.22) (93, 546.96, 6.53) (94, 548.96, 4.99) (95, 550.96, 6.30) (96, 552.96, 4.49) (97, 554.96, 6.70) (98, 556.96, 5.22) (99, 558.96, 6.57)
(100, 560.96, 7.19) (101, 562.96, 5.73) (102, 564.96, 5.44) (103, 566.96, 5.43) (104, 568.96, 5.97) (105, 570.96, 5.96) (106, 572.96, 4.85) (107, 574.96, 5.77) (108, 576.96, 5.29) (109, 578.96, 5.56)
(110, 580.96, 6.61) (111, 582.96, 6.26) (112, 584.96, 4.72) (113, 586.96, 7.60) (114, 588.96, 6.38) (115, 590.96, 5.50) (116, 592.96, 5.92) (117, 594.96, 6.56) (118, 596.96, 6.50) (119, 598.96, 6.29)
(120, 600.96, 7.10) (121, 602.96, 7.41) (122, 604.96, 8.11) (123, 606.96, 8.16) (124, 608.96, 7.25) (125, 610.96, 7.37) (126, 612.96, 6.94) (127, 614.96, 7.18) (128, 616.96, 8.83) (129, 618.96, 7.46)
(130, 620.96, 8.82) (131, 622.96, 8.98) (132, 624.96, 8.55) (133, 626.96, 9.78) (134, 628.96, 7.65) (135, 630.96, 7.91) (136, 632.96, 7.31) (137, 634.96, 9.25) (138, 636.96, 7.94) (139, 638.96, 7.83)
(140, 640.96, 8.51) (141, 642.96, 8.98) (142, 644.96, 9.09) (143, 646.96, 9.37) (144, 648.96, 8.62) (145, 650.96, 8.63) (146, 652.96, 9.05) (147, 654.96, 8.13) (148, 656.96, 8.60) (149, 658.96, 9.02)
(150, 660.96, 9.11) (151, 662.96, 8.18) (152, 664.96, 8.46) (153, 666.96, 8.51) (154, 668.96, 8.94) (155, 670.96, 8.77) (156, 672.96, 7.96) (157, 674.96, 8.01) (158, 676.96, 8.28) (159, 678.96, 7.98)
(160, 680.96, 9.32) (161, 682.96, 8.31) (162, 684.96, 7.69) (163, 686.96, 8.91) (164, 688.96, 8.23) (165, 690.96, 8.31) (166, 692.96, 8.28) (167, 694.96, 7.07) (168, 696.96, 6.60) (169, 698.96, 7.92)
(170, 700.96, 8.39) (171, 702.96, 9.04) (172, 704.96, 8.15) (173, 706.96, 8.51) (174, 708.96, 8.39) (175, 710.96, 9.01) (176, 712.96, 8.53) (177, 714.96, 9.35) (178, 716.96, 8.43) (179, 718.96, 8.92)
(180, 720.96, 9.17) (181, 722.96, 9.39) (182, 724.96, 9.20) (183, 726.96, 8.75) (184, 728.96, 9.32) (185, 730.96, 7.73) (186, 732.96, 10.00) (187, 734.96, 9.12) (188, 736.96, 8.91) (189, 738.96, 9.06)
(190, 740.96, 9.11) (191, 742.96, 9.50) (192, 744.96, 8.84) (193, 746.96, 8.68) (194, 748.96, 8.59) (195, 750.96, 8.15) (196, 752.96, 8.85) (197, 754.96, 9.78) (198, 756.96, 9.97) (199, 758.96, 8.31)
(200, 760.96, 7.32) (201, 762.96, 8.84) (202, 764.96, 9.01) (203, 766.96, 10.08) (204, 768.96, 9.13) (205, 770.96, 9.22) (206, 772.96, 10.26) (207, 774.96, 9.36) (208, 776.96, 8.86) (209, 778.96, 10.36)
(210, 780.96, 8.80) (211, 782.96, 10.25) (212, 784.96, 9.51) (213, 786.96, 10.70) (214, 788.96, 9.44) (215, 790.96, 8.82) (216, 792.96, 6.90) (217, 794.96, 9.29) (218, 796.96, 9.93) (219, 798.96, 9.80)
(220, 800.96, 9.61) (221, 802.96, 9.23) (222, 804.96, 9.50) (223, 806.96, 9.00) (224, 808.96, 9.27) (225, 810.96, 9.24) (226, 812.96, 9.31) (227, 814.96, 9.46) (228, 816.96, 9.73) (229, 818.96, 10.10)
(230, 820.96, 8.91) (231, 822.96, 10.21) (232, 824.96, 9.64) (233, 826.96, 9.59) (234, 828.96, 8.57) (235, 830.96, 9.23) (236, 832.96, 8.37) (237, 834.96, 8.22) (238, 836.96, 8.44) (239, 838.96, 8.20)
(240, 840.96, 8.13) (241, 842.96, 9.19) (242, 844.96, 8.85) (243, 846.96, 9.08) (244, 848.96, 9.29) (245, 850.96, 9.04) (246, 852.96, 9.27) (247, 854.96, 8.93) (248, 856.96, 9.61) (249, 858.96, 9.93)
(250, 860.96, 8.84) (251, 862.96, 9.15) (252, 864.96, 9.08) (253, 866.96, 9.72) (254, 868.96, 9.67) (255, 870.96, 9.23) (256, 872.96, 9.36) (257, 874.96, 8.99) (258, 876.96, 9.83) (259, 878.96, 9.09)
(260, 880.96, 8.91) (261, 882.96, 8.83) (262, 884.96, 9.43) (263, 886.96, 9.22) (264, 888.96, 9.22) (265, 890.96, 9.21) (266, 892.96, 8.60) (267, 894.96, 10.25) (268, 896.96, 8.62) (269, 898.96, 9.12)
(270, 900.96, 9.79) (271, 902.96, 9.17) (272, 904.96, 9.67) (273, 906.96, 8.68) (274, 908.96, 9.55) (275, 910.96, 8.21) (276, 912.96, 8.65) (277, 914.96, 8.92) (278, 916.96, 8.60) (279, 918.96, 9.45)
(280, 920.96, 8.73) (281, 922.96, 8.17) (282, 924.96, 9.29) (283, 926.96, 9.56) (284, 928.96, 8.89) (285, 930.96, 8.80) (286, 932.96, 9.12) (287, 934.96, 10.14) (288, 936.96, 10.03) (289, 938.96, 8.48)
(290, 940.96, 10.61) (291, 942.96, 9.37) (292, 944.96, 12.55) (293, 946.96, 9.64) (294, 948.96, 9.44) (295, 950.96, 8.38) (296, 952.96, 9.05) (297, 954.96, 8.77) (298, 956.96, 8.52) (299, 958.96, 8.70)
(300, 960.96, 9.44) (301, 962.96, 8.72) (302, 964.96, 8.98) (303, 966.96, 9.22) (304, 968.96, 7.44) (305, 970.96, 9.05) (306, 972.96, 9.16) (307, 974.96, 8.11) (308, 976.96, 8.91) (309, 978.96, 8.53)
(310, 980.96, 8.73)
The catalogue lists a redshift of 0.346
